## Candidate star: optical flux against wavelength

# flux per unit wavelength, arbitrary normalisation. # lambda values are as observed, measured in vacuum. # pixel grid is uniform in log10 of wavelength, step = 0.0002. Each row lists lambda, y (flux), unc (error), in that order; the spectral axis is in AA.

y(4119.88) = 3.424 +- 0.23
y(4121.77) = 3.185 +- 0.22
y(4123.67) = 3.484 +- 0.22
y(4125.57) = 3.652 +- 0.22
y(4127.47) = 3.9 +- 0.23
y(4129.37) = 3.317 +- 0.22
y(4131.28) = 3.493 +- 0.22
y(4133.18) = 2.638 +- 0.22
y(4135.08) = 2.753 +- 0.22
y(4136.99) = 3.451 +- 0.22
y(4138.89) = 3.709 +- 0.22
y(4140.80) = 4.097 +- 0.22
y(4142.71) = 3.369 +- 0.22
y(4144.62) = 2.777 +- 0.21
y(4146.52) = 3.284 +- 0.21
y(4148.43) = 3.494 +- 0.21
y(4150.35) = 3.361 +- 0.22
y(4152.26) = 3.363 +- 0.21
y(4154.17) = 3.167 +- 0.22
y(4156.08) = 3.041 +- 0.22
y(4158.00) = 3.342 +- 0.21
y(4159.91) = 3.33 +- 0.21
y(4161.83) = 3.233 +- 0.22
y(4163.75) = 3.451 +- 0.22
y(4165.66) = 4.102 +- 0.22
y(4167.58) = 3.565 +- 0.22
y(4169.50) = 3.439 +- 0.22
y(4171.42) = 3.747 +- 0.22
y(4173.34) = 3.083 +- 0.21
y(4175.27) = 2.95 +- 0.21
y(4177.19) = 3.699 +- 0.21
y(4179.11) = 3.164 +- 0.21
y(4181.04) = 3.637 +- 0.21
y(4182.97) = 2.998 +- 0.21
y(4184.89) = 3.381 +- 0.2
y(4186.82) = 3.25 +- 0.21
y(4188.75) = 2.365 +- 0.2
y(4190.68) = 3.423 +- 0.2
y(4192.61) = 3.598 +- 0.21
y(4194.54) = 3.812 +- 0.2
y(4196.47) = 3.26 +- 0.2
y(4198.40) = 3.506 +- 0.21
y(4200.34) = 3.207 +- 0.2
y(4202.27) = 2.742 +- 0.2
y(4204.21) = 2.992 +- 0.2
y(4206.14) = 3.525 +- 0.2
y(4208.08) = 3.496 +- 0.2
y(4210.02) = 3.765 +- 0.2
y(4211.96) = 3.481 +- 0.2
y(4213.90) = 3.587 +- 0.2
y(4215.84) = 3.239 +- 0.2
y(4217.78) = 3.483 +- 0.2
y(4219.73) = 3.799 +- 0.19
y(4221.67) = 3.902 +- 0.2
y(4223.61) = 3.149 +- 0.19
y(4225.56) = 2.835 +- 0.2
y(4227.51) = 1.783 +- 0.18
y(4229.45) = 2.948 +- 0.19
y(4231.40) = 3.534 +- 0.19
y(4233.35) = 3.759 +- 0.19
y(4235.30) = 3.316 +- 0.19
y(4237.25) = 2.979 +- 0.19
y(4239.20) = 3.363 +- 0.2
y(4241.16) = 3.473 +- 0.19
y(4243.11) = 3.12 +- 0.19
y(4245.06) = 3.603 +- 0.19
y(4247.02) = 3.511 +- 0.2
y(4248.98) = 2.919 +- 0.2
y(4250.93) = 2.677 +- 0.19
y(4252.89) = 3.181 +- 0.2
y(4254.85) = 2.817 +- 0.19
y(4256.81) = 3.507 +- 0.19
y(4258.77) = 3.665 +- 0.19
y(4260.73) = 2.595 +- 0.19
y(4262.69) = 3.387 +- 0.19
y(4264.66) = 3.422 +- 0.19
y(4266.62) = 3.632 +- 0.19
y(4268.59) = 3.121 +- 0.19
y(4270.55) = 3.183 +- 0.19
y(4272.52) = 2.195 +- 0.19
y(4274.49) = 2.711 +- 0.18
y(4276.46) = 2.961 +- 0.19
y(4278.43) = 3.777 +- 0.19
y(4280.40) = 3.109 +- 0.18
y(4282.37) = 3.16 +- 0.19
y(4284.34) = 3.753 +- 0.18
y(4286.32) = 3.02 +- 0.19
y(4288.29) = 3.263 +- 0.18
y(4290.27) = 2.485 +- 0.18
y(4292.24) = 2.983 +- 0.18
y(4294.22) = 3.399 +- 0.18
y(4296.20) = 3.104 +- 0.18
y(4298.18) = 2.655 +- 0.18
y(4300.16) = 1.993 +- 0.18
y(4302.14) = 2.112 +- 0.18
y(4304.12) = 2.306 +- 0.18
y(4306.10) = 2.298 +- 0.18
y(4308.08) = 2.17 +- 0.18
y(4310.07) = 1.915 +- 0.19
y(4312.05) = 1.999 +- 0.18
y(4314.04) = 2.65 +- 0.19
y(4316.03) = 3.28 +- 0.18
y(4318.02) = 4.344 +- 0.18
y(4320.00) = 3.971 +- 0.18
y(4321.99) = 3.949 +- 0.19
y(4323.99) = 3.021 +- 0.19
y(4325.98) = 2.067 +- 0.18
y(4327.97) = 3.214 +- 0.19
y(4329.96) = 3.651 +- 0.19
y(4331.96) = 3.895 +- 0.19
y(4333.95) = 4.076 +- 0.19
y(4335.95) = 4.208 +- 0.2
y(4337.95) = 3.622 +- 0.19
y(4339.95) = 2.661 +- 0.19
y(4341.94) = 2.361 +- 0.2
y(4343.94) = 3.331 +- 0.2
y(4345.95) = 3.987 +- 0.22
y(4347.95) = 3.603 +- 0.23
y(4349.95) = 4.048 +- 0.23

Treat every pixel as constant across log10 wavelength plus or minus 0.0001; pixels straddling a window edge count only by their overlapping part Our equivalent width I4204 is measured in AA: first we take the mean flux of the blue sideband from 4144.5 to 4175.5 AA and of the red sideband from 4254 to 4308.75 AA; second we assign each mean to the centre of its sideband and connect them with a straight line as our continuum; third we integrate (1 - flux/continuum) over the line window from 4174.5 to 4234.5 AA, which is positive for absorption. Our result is -1.6 AA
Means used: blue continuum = 3.36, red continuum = 2.96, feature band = 3.3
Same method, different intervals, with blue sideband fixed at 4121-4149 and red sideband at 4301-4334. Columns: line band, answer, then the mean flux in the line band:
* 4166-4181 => -0.63 AA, 3.42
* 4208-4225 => -1.81 AA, 3.53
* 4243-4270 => -1.13 AA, 3.23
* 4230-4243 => -0.93 AA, 3.37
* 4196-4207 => 0.08 AA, 3.2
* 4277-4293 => -0.81 AA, 3.19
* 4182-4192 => 0.47 AA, 3.1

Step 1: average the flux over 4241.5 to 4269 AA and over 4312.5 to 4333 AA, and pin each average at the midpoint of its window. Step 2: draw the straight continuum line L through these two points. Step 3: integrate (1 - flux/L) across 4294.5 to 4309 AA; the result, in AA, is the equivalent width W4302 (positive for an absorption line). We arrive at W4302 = 3.9 AA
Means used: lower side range 3.23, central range 2.43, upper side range 3.37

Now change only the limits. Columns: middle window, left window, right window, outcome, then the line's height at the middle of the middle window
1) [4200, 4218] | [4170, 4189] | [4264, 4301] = -0.8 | 3.2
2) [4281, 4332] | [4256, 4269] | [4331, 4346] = 7.3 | 3.42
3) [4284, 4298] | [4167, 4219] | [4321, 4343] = 1.1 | 3.34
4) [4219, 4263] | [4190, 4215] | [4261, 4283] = 0.7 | 3.26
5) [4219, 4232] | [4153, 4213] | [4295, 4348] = 0.6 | 3.25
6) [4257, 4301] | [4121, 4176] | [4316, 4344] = 4.5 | 3.43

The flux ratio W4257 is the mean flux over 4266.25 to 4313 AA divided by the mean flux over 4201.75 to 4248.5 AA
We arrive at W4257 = 0.84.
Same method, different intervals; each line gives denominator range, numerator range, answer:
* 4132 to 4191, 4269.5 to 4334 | 0.90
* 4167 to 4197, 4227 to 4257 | 0.95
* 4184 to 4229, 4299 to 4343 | 0.91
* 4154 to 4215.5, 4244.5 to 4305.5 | 0.90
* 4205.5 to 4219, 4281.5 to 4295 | 0.90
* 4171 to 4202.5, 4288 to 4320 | 0.82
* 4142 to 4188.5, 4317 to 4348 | 1.05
